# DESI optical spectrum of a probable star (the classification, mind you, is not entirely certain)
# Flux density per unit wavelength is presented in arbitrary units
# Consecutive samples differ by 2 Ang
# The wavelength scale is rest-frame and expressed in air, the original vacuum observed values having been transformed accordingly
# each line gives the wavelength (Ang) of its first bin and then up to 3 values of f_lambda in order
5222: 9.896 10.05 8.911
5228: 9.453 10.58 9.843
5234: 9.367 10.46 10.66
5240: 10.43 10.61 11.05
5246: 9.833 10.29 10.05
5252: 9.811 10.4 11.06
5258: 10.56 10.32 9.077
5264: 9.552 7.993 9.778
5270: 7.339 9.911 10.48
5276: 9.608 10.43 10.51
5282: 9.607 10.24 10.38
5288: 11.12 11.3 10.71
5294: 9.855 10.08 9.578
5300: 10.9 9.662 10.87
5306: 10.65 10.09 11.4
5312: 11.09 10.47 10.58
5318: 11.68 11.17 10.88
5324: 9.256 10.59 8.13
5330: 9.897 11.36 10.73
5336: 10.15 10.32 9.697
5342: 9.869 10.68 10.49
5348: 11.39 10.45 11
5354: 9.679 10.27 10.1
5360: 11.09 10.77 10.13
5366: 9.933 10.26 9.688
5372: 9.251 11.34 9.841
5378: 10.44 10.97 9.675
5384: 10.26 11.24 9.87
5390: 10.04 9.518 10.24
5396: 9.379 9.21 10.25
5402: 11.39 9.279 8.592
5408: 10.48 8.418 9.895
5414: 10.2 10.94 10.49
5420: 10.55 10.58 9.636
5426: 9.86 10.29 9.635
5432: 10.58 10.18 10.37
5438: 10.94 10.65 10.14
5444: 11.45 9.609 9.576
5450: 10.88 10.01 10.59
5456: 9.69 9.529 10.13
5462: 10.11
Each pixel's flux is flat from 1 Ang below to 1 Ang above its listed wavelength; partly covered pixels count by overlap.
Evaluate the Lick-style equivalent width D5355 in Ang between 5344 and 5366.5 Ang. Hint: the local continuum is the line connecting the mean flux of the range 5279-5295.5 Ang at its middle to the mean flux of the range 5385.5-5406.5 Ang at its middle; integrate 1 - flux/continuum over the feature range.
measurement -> -0.9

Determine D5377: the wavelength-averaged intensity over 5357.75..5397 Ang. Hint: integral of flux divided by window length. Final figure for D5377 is 10.2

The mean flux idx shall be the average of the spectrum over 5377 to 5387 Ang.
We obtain 10.5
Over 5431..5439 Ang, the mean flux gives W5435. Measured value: 10.5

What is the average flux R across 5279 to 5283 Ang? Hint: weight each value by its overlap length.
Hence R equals 10.1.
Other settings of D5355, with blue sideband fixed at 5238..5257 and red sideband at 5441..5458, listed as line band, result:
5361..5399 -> 0.61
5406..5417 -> 0.41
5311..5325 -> -0.54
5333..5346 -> 0.07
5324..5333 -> 0.36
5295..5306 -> 0.10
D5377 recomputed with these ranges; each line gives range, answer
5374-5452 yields 10.2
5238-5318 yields 10.2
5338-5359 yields 10.4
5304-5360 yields 10.5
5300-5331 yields 10.4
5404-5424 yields 9.96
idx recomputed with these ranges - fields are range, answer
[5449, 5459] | 10.1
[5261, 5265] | 9.31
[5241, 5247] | 10.5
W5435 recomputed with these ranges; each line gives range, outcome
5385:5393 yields 10.2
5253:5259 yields 10.7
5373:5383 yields 10.5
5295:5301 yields 10.2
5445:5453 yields 10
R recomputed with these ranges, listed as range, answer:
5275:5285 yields 10.1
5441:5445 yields 10.8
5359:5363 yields 10.9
